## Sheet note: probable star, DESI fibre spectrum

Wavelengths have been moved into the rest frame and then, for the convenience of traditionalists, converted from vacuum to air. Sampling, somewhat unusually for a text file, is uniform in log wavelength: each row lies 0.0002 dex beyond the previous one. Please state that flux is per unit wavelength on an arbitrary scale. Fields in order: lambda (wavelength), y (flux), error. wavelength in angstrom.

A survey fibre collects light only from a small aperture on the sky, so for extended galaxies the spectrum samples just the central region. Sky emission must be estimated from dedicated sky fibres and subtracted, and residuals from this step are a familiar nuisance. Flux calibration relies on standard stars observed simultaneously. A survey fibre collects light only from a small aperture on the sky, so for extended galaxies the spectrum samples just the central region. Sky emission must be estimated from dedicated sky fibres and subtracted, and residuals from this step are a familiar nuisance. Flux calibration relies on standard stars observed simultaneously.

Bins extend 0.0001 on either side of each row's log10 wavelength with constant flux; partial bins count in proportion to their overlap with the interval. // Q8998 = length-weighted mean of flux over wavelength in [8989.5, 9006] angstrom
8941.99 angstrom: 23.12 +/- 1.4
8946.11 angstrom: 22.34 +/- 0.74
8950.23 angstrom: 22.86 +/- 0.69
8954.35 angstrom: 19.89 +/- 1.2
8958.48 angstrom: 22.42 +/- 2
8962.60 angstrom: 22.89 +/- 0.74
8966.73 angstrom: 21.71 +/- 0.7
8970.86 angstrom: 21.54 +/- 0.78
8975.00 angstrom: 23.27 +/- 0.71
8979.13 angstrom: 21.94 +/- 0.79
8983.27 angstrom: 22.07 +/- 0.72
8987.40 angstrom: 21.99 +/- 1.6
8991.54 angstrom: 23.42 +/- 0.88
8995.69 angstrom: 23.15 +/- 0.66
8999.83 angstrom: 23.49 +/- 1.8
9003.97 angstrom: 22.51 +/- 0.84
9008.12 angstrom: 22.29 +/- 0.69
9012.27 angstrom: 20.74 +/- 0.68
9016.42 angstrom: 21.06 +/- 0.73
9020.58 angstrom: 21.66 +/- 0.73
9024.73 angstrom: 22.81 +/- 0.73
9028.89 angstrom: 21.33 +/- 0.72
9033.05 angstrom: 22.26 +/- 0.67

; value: 23.1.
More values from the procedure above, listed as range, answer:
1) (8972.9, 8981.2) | 22.6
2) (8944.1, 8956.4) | 21.7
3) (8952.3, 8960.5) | 21.1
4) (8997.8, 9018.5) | 22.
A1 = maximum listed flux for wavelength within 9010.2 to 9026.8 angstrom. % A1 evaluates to 22.81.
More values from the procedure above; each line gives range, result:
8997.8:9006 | 23.49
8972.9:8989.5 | 23.27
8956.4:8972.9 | 22.89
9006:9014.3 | 22.29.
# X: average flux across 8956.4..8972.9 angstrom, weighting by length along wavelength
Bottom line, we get 22.1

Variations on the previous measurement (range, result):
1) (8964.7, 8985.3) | 22.1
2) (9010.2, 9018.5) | 20.9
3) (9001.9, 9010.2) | 22.4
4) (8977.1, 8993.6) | 22.4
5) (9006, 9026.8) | 21.7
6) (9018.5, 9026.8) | 22.2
